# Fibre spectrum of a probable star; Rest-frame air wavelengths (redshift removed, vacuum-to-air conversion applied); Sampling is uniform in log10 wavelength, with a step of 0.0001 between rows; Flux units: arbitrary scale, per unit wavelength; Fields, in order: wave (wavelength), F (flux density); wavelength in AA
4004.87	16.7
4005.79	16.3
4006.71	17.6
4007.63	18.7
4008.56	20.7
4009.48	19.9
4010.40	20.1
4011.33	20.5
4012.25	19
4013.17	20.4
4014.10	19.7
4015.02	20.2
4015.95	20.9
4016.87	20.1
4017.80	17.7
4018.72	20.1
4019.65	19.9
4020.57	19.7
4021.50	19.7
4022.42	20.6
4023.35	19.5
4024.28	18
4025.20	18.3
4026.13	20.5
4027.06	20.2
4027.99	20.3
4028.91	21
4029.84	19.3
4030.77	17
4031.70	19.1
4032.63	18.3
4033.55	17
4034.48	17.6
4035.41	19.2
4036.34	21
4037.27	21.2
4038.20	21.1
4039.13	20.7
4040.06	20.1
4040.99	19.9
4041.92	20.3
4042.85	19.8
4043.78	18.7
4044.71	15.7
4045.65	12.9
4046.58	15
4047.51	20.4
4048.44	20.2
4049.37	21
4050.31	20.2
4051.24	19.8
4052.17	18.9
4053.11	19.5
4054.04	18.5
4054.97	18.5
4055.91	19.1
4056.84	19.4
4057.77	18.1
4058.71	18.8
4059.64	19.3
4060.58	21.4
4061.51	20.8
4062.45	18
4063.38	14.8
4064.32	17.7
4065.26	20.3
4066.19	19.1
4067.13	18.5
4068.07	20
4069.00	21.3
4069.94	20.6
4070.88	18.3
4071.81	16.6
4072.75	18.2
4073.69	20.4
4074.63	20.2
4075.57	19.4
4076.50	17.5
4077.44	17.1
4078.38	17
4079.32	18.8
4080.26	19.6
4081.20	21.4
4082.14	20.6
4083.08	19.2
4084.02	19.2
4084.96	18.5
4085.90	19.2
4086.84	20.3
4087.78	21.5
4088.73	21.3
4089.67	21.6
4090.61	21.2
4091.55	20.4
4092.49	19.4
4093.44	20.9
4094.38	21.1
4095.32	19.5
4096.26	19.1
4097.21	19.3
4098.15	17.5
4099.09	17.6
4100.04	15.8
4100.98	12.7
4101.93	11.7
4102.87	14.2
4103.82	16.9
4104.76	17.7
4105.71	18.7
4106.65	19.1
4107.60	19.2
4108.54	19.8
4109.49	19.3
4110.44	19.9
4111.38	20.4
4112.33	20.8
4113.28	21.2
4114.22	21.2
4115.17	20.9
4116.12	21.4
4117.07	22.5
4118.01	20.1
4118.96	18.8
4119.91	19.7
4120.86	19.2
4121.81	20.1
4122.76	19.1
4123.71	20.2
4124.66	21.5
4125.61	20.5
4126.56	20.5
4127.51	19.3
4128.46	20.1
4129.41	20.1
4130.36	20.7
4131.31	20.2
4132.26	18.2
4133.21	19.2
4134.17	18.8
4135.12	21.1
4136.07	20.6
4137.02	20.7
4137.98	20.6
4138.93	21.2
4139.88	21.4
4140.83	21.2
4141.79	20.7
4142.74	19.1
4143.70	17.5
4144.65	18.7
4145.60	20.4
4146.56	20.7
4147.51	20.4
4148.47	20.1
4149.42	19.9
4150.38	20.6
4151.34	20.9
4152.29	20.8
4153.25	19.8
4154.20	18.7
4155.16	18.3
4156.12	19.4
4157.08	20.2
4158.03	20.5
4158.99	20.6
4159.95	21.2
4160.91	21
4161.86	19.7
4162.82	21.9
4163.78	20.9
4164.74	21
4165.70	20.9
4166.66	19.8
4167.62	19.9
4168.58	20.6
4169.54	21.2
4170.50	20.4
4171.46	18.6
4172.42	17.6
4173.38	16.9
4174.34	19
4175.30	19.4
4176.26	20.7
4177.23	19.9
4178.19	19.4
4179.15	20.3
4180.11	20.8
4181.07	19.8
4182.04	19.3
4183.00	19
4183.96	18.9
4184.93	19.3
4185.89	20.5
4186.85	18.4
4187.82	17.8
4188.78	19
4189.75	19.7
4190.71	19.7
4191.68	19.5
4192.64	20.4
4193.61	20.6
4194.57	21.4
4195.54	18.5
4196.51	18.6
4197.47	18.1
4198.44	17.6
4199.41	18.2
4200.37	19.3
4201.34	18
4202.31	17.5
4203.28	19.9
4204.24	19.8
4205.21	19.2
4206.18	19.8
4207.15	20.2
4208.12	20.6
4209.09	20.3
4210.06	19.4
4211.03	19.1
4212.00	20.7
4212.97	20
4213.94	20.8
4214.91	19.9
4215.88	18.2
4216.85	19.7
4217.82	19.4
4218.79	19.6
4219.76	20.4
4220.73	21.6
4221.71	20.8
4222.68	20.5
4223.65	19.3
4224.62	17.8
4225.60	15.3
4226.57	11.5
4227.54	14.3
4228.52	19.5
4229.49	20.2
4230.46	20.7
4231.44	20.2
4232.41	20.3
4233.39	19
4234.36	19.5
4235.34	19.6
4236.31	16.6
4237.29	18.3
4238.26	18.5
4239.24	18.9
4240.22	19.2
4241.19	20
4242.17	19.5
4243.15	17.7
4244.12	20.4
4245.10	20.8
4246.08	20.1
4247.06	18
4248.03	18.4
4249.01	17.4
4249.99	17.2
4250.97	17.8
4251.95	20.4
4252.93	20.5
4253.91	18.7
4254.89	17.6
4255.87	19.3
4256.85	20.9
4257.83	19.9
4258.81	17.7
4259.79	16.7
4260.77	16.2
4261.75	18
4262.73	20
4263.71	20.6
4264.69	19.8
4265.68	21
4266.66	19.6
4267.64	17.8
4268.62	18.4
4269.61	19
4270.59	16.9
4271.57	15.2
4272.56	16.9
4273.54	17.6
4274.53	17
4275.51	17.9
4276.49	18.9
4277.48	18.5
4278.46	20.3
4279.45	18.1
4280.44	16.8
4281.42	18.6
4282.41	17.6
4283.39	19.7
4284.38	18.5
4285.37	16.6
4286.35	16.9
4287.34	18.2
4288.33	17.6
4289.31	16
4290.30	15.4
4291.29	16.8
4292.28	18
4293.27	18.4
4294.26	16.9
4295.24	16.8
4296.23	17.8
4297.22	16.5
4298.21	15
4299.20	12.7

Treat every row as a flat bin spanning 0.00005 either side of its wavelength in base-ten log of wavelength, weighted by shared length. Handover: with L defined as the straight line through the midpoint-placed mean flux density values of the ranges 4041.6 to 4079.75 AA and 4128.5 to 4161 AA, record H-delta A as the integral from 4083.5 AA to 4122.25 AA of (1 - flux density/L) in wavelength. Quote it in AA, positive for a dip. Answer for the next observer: 0.4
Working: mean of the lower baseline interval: 18.8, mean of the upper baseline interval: 20.1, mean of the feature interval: 19.2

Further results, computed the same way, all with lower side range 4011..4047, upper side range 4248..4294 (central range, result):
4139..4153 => -1.10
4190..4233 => -1.85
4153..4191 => -2.31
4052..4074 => 0.11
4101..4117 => 0.06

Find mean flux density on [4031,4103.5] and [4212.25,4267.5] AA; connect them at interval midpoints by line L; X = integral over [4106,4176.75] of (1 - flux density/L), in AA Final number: -4.2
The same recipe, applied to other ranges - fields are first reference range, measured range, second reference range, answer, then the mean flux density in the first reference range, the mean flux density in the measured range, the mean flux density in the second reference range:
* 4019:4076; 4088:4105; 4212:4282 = 0.71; 19.2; 18.3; 18.8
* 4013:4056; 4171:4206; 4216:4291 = -0.80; 19.3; 19.2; 18.5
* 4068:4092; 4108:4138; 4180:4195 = -0.93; 19.6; 20.2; 19.6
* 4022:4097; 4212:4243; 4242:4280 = -0.46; 19.3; 19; 18.6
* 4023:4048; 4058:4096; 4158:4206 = -0.64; 19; 19.5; 19.6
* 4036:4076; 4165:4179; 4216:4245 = -0.47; 19.1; 19.6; 18.9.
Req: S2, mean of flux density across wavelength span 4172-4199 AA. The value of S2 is 19.3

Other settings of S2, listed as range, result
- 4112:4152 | 20.2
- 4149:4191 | 19.8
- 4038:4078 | 19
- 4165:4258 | 19.2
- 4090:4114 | 18.6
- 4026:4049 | 19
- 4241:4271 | 18.9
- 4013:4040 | 19.6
